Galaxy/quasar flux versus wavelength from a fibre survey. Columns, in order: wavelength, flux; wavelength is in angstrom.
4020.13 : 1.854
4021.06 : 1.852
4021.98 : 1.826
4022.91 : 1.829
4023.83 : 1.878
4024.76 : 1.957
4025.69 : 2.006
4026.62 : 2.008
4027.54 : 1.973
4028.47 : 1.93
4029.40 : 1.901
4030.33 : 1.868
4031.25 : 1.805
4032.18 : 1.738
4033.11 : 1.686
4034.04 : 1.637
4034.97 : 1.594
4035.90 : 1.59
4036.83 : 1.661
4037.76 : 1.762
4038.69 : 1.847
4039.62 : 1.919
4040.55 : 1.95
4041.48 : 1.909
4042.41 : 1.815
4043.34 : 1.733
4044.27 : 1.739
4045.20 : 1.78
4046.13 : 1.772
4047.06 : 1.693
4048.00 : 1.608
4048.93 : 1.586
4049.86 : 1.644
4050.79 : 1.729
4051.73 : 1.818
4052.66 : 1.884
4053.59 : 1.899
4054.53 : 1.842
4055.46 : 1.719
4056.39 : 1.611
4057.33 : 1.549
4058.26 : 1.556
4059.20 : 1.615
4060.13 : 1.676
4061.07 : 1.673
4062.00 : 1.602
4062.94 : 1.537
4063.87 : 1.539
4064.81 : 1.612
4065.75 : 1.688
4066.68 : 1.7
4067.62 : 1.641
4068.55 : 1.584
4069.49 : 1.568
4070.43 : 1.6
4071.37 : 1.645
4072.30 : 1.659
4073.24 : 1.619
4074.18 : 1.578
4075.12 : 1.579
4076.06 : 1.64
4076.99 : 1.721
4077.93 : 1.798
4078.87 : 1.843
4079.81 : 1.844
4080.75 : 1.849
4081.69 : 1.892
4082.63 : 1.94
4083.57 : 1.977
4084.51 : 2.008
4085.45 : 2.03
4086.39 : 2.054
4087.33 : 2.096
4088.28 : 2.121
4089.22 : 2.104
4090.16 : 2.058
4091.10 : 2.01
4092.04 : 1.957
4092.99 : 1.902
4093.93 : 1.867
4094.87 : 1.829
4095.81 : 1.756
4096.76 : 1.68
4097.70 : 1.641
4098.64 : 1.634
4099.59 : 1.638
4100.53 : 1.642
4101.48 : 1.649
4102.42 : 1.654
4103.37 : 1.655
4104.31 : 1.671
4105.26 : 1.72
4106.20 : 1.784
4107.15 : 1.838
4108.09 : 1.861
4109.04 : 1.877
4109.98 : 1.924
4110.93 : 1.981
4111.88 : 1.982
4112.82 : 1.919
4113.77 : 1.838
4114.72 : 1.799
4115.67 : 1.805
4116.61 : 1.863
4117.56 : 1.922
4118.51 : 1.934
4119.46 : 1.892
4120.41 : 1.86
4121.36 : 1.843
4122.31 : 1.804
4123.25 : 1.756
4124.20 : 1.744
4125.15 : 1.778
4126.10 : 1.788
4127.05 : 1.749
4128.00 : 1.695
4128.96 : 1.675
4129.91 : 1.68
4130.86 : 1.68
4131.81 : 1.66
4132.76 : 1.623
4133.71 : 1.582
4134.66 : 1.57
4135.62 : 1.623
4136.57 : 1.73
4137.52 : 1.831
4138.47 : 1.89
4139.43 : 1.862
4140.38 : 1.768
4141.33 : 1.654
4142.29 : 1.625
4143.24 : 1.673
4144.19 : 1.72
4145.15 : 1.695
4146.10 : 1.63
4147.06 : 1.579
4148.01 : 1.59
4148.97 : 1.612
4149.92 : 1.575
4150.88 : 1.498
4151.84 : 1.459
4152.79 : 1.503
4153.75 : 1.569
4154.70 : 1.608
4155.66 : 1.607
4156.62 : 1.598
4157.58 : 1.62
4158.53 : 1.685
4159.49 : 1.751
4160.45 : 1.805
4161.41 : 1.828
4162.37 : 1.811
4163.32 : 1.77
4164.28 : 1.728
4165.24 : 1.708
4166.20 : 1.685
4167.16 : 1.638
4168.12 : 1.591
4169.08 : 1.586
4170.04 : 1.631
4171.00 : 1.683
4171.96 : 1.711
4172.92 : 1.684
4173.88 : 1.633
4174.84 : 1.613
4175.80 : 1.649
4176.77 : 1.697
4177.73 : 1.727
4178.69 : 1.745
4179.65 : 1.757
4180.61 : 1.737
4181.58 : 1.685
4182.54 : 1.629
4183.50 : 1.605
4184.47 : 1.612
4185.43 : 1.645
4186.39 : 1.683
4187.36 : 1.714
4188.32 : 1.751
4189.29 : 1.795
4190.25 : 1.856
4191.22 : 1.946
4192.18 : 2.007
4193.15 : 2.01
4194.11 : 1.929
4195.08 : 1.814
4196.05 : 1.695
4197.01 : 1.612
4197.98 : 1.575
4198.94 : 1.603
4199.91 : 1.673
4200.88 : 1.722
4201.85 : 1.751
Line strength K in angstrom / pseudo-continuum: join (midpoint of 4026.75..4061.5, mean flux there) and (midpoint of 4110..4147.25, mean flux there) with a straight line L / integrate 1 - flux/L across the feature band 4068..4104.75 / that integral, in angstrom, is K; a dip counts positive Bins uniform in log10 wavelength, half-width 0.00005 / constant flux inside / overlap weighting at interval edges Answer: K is -0.8 angstrom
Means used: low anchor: 1.75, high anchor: 1.76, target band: 1.79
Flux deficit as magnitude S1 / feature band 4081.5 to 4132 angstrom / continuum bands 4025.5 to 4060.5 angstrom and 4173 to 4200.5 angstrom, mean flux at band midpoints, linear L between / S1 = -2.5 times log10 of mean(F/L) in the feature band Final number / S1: -0.05 mag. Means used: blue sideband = 1.76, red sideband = 1.73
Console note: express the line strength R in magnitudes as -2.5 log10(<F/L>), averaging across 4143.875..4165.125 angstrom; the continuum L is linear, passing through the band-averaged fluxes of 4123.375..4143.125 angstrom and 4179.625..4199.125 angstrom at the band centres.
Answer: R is 0.05 mag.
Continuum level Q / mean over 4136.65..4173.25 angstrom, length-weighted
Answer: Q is 1.67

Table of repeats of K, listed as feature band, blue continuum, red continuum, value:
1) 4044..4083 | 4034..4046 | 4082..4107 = 2.4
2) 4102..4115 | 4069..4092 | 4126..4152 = -0.5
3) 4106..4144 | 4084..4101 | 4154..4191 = 0.6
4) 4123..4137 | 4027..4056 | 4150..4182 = 0.1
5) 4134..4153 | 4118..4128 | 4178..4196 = 1.5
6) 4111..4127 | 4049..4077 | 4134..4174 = -1.8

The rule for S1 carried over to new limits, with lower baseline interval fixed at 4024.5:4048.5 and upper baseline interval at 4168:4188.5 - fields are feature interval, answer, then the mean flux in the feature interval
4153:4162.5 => 0.01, 1.68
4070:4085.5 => -0.01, 1.77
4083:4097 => -0.13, 1.97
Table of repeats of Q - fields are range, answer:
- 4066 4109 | 1.79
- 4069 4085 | 1.75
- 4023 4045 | 1.82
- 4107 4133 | 1.81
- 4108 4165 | 1.73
